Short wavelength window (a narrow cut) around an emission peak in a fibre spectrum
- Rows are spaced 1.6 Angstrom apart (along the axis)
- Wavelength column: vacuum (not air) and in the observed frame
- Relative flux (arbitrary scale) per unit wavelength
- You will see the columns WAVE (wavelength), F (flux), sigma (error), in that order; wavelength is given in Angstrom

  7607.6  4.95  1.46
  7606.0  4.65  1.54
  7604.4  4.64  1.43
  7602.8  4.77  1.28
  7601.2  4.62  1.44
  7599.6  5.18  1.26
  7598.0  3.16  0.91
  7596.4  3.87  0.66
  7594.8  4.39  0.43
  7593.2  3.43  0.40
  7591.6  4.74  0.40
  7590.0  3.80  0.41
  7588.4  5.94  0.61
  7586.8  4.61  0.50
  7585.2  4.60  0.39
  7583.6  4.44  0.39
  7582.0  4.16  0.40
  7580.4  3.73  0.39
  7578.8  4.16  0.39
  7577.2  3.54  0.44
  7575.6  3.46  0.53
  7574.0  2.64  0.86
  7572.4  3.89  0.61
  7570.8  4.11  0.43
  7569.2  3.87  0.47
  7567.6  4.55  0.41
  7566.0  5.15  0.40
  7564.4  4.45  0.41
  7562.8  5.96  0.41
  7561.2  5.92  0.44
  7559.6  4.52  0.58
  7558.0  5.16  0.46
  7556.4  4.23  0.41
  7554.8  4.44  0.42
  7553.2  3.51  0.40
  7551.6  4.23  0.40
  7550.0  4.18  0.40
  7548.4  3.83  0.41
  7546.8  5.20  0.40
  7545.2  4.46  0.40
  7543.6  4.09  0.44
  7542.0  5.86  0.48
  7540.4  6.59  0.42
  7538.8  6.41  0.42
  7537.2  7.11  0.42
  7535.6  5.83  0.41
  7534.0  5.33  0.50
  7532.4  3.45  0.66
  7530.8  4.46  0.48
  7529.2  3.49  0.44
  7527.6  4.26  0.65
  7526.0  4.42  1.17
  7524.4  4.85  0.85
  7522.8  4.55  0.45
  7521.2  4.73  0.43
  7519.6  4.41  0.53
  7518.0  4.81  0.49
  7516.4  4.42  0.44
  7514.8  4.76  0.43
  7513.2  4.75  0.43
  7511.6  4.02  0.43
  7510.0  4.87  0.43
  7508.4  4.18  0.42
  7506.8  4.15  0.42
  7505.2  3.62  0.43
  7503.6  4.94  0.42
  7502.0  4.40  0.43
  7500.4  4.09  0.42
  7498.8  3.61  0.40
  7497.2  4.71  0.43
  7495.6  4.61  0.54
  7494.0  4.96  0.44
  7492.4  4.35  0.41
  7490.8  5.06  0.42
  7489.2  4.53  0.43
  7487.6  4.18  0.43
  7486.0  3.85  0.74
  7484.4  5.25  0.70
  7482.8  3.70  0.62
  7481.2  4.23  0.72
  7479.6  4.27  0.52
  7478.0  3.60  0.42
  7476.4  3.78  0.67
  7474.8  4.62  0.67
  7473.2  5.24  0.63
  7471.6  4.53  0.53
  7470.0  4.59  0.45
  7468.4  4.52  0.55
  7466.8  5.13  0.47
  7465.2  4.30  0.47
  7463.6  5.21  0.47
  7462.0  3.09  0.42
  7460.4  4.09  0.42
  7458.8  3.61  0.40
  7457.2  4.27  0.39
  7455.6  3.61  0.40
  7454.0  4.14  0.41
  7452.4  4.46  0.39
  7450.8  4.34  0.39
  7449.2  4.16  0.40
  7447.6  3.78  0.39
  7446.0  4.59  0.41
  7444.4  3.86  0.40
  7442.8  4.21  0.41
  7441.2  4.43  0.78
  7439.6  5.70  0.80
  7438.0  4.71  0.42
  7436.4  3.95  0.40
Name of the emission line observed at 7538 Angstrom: H-alpha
